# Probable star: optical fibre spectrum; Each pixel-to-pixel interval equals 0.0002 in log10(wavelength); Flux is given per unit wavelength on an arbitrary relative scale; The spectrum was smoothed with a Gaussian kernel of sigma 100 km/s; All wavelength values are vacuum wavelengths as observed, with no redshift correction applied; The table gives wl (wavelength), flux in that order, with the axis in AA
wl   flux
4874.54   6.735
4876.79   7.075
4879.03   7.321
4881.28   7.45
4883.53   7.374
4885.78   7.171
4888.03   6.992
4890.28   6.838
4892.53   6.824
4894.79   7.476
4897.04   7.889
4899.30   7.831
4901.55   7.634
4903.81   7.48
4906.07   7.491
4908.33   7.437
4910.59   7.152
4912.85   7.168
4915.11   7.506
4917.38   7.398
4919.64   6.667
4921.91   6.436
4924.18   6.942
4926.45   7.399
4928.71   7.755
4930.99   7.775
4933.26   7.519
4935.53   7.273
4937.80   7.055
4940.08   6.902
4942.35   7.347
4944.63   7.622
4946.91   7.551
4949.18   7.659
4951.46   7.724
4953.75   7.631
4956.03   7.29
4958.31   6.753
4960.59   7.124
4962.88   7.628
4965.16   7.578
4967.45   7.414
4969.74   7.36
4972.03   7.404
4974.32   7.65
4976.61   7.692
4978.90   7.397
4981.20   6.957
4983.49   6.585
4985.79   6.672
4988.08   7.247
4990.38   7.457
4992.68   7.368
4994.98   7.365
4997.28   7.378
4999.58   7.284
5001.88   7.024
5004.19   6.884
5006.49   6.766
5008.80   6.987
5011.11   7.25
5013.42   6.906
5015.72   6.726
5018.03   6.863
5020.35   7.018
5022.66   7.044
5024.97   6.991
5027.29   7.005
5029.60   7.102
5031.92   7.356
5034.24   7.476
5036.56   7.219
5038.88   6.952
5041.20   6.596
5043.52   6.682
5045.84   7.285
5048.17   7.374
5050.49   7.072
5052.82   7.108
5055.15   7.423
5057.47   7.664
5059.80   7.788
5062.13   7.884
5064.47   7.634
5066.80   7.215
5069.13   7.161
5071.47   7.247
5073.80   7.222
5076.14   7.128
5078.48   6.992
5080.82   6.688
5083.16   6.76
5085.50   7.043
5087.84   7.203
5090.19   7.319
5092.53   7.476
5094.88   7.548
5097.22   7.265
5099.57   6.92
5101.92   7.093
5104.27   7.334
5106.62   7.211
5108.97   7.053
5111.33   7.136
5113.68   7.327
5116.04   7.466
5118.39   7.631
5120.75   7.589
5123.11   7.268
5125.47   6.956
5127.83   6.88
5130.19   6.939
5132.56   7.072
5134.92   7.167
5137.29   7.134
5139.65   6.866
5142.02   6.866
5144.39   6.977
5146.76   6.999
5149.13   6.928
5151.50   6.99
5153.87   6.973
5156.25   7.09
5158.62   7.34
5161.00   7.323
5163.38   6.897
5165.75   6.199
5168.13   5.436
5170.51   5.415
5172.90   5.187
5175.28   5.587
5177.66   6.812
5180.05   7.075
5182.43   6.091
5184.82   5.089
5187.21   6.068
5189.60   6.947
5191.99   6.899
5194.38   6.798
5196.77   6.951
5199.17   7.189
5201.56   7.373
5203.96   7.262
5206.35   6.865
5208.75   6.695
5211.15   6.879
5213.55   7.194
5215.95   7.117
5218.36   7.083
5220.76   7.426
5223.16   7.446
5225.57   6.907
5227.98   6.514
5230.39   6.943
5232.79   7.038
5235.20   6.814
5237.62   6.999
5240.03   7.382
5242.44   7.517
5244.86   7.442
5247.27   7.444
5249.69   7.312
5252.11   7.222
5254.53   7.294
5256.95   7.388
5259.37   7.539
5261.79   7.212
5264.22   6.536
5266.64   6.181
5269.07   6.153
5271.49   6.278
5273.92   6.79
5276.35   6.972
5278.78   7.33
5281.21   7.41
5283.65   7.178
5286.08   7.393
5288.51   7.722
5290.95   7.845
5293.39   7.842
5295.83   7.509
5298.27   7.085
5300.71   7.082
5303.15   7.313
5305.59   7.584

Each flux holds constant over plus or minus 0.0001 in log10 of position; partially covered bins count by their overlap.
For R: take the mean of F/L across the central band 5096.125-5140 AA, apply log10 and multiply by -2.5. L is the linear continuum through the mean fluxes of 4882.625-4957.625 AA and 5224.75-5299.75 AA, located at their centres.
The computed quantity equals 0.01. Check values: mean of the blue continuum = 7.34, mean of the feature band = 7.18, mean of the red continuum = 7.14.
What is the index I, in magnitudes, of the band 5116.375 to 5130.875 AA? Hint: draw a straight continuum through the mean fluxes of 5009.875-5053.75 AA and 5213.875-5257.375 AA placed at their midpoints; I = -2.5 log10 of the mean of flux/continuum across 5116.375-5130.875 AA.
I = -0.02 mag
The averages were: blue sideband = 7.05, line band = 7.24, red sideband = 7.18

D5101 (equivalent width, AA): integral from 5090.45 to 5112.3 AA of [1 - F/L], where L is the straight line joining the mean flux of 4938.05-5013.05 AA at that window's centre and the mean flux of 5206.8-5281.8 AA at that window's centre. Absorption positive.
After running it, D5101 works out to -0.2 AA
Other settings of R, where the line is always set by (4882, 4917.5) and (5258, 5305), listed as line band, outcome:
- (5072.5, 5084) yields 0.04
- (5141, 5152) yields 0.04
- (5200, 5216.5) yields 0.02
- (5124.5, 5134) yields 0.04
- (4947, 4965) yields -0.02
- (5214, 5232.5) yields 0.02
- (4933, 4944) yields 0.02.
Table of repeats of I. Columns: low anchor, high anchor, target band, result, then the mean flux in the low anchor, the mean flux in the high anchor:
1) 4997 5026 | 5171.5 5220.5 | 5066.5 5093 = -0.04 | 7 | 6.67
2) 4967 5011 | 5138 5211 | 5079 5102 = -0.04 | 7.2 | 6.65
